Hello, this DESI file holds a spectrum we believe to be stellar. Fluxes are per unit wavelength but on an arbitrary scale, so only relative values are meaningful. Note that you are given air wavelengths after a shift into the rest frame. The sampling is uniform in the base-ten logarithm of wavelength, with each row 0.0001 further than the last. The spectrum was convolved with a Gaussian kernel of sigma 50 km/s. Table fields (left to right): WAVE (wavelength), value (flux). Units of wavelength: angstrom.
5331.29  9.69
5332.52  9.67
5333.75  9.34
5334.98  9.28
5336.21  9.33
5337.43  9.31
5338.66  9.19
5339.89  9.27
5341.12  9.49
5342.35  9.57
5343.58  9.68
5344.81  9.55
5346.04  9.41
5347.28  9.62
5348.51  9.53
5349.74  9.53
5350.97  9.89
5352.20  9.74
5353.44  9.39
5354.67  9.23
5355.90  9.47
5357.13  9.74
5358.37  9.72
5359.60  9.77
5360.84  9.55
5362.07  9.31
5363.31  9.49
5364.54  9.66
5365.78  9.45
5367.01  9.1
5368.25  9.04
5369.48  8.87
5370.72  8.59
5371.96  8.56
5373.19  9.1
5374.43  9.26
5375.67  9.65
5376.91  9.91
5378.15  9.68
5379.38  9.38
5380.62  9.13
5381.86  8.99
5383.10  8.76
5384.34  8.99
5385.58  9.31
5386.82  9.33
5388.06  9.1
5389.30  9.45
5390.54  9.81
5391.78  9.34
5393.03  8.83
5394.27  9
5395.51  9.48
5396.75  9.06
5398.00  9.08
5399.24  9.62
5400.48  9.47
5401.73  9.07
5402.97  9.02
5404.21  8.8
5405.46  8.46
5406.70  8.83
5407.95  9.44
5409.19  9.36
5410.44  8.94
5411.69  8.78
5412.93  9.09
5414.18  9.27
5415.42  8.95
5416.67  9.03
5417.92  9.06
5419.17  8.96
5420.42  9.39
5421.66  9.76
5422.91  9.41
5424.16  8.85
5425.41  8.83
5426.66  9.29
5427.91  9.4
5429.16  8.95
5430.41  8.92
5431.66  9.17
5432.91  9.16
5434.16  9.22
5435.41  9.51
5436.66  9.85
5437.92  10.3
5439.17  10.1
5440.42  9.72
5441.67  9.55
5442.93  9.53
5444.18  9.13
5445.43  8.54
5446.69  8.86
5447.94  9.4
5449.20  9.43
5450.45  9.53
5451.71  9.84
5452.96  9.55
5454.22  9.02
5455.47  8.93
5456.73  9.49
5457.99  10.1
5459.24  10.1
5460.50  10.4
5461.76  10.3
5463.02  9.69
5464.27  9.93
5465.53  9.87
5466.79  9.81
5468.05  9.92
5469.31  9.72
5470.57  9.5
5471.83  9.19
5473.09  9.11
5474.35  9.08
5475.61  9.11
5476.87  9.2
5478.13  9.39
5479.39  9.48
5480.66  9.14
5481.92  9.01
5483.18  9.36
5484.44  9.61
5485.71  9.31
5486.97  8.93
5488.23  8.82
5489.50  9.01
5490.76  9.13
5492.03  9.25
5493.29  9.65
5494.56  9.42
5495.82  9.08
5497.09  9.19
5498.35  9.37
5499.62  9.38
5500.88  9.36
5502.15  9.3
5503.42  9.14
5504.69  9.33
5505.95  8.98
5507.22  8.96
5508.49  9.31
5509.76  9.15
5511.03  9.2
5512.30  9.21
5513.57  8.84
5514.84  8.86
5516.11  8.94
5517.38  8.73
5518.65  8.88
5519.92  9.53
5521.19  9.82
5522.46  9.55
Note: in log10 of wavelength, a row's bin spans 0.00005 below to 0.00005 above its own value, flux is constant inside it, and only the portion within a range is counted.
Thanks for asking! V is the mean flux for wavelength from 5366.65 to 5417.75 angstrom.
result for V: 9.14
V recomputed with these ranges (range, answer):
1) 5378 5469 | 9.34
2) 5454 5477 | 9.62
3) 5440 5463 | 9.52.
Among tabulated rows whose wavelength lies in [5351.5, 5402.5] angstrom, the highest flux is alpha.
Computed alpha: 9.91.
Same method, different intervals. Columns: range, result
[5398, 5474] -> 10.4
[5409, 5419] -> 9.36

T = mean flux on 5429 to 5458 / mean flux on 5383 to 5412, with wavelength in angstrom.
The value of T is 1.0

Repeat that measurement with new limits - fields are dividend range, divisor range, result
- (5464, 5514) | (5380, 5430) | 1.02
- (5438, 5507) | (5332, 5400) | 1.01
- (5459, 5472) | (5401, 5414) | 1.10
